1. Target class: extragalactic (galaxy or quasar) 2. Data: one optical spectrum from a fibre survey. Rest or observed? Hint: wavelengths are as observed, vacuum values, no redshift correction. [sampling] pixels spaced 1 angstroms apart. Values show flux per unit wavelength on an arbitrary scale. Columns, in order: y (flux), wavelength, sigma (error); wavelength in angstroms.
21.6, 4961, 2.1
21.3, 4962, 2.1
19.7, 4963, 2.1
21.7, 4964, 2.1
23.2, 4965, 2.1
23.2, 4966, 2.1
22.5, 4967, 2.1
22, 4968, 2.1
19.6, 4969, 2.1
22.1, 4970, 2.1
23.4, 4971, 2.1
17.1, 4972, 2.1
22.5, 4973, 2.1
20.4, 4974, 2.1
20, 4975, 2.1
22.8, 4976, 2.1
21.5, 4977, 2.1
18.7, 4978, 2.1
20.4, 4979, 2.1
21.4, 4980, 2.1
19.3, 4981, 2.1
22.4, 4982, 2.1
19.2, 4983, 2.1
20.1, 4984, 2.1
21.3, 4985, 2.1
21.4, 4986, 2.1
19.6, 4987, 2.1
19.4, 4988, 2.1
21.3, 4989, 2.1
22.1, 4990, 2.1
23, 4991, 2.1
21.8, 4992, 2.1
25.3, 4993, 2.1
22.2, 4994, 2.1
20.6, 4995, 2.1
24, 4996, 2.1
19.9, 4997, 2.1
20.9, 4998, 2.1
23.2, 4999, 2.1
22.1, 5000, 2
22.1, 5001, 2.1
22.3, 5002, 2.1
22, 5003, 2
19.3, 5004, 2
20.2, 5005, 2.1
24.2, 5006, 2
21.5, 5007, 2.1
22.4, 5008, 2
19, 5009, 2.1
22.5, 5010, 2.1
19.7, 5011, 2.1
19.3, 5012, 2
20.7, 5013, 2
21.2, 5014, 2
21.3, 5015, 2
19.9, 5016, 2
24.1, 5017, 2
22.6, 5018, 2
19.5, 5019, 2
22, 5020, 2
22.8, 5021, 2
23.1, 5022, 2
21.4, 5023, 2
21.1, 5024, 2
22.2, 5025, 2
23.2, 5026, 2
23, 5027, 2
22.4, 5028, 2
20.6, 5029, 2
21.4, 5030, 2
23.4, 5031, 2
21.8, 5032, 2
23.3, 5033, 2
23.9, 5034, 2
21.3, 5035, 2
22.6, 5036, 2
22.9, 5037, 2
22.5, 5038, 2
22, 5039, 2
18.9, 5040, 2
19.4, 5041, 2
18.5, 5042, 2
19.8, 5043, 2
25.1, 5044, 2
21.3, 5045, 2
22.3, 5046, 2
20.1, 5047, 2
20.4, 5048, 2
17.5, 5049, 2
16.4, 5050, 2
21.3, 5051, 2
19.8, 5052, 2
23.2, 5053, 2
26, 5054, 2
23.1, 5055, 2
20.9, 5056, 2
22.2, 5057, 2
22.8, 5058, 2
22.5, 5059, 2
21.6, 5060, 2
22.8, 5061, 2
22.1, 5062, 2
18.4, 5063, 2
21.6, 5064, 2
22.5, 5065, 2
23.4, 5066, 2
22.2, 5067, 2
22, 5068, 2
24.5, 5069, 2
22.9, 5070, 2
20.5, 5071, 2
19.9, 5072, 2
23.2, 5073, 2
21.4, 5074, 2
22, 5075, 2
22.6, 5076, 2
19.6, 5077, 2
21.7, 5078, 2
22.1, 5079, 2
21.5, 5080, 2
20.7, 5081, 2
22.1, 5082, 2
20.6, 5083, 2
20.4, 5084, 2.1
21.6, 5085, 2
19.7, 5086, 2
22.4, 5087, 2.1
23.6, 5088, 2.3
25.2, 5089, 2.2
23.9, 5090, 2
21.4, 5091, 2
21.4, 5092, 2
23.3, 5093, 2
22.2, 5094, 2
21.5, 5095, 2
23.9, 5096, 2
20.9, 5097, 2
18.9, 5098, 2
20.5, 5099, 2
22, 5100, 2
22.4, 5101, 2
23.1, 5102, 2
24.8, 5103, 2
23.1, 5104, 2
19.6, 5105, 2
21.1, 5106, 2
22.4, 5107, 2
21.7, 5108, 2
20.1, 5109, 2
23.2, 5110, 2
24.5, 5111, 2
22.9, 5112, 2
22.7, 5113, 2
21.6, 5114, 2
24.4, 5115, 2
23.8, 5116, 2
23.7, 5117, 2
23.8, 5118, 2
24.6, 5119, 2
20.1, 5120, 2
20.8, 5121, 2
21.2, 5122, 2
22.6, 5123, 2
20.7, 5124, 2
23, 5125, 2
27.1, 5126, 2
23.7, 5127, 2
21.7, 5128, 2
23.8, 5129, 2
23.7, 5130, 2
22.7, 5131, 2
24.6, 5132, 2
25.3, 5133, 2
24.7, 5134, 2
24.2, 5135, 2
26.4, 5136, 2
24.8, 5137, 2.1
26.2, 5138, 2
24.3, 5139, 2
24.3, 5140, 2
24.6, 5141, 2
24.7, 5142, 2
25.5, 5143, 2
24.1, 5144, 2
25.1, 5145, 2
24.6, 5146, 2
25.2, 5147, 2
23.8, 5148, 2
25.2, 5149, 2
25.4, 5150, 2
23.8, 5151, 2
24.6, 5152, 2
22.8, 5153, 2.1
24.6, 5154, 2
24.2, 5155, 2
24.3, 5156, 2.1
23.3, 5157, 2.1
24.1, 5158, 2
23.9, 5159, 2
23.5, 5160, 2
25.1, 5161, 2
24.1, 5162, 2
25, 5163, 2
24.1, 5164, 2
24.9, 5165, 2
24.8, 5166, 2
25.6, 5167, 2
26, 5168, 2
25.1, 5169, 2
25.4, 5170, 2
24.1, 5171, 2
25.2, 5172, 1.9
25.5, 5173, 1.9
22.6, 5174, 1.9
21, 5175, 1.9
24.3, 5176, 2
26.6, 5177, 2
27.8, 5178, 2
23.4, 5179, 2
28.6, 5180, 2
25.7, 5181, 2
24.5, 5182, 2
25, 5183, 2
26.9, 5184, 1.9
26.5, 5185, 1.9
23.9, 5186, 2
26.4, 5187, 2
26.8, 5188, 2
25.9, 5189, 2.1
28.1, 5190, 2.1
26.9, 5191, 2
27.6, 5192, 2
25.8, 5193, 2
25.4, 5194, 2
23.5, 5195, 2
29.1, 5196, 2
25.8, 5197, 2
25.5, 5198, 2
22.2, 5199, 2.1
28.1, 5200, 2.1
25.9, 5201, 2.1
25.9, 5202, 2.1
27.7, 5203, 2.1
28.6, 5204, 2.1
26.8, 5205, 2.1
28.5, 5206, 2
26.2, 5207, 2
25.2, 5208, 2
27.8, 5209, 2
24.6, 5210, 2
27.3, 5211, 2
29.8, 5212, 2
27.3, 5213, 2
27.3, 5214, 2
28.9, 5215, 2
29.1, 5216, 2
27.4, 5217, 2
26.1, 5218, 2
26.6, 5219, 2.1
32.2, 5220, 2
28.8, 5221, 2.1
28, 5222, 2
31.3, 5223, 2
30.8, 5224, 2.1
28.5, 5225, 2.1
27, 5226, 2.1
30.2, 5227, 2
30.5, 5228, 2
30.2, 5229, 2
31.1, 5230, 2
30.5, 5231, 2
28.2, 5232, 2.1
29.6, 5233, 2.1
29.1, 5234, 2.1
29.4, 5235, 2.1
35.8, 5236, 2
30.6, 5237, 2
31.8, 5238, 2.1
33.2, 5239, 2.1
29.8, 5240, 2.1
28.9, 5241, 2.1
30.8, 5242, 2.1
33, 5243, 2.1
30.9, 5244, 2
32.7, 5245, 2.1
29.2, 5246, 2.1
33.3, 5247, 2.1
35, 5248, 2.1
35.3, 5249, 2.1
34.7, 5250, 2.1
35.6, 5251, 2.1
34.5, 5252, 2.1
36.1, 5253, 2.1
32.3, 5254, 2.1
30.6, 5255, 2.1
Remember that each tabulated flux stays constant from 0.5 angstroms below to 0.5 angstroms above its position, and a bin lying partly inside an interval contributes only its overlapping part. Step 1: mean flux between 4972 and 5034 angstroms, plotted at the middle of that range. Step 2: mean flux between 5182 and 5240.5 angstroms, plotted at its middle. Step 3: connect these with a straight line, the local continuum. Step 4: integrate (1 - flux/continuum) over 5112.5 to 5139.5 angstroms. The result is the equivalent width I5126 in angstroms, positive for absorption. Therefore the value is 1.9 angstroms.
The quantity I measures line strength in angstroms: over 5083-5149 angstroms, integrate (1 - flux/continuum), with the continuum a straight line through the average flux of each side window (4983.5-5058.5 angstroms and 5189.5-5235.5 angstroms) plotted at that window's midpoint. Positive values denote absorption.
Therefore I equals 4.3 angstroms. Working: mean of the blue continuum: 21.6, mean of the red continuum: 27.8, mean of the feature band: 23.1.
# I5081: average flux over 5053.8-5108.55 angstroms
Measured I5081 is 22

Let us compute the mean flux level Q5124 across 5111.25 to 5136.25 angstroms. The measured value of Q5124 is 23.3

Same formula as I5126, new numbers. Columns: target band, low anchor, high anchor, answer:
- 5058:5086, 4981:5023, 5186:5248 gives 2.4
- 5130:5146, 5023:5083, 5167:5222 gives -0.2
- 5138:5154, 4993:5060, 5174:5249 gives 0.8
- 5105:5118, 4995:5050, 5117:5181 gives 0.5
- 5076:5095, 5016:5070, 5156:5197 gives 0.9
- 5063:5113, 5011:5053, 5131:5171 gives 2.0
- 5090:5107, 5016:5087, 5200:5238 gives 1.2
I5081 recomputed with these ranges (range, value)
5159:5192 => 25.3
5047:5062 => 21.4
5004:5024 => 21.4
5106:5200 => 24.4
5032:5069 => 21.6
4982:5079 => 21.6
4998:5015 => 21.3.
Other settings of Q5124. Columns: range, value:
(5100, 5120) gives 22.7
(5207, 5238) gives 29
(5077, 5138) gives 22.6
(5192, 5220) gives 26.9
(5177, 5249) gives 28.3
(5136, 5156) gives 24.7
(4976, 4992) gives 20.8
